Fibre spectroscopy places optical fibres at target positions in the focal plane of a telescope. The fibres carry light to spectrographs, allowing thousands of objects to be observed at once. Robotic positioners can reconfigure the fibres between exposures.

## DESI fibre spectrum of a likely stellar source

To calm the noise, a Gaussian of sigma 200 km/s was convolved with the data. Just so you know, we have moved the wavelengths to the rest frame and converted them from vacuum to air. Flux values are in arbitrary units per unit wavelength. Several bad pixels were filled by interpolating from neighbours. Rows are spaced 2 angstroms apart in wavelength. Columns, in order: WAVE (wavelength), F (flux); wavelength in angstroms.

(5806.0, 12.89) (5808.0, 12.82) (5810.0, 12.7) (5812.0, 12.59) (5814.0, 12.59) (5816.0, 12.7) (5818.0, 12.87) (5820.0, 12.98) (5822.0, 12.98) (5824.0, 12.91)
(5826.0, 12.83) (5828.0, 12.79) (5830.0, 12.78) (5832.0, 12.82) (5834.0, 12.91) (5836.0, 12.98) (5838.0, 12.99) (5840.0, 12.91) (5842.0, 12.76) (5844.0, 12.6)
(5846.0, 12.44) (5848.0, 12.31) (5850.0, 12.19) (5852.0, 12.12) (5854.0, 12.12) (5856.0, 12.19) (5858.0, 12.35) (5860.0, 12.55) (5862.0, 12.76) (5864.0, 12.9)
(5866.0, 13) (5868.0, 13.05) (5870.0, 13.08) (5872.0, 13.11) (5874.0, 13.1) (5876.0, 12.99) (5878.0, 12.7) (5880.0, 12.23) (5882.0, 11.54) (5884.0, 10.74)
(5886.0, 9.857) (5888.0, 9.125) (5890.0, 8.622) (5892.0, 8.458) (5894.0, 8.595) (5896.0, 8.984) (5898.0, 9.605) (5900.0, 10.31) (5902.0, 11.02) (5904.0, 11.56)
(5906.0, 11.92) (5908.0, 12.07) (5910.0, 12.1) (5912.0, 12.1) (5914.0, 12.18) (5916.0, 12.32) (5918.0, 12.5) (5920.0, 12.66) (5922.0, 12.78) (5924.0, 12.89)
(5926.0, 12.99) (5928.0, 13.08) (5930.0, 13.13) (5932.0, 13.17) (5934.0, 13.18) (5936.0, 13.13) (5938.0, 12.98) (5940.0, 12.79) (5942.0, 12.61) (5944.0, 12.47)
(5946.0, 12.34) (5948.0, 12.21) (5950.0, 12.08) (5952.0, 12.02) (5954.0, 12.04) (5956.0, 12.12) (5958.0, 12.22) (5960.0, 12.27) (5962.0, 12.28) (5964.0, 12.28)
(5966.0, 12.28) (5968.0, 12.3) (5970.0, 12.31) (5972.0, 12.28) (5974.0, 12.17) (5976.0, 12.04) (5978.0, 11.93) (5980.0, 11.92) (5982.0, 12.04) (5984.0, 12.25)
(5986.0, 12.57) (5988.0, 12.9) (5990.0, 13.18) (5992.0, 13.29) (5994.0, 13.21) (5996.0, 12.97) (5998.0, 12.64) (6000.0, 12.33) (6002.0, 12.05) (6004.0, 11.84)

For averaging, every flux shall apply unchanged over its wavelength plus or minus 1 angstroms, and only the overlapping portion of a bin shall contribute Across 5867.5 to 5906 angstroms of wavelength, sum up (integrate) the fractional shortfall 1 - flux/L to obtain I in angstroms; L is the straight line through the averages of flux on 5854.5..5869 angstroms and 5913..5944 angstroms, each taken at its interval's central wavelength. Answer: 5.26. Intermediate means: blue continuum 12.7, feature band 11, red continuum 12.8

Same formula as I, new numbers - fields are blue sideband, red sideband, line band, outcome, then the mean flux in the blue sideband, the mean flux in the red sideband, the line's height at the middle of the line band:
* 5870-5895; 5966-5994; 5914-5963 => -3.2 angstroms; 11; 12.4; 11.8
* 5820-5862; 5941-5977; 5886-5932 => 4.0 angstroms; 12.6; 12.2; 12.4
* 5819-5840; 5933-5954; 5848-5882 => 0.5 angstroms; 12.9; 12.6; 12.8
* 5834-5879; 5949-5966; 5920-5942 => -1.2 angstroms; 12.7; 12.2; 12.3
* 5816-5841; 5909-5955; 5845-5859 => 0.6 angstroms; 12.9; 12.6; 12.8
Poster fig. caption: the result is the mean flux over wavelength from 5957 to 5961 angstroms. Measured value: 12.2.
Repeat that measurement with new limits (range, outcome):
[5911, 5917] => 12.2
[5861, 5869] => 12.9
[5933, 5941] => 13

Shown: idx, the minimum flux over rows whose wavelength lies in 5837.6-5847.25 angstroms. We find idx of 12.44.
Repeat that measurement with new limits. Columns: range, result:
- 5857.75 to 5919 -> 8.458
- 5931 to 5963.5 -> 12.02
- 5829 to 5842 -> 12.76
